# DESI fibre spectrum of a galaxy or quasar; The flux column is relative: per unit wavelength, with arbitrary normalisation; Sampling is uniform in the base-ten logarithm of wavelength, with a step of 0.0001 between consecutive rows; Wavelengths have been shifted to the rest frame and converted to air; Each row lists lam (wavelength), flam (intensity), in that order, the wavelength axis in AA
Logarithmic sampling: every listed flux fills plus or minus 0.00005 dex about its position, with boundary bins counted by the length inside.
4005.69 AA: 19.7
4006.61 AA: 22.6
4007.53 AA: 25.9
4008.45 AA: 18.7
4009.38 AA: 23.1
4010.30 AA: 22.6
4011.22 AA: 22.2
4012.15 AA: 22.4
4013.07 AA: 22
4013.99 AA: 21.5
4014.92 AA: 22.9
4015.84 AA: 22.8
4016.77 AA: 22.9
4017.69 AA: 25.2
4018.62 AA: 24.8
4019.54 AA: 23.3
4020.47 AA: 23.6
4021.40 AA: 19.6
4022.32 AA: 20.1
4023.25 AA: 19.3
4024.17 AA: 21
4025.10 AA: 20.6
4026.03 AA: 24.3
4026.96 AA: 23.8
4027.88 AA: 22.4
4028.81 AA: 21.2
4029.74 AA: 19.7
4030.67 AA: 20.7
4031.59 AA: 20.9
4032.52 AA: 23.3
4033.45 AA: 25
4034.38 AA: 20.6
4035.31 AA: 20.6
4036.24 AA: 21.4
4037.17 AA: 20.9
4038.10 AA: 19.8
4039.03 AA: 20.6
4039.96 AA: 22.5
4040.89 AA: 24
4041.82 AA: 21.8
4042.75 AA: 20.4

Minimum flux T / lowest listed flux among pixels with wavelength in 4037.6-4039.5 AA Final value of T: 19.8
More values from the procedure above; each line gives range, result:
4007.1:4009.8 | 18.7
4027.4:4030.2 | 19.7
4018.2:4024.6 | 19.3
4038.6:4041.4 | 20.6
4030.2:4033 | 20.7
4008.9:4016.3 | 21.5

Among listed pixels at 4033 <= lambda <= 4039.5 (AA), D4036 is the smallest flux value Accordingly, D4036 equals 19.8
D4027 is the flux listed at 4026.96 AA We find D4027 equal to 23.8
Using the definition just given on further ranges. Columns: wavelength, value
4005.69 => 19.7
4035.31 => 20.6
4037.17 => 20.9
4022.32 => 20.1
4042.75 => 20.4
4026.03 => 24.3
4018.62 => 24.8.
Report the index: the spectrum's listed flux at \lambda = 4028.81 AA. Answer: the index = 21.2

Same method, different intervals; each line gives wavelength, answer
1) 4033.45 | 25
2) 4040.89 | 24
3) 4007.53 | 25.9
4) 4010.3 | 22.6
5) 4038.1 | 19.8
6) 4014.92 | 22.9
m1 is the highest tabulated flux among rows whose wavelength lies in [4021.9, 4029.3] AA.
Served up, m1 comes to 24.3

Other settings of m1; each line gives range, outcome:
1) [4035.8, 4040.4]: 22.5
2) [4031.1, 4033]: 23.3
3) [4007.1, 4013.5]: 25.9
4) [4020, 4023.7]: 23.6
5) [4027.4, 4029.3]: 22.4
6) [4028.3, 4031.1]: 21.2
